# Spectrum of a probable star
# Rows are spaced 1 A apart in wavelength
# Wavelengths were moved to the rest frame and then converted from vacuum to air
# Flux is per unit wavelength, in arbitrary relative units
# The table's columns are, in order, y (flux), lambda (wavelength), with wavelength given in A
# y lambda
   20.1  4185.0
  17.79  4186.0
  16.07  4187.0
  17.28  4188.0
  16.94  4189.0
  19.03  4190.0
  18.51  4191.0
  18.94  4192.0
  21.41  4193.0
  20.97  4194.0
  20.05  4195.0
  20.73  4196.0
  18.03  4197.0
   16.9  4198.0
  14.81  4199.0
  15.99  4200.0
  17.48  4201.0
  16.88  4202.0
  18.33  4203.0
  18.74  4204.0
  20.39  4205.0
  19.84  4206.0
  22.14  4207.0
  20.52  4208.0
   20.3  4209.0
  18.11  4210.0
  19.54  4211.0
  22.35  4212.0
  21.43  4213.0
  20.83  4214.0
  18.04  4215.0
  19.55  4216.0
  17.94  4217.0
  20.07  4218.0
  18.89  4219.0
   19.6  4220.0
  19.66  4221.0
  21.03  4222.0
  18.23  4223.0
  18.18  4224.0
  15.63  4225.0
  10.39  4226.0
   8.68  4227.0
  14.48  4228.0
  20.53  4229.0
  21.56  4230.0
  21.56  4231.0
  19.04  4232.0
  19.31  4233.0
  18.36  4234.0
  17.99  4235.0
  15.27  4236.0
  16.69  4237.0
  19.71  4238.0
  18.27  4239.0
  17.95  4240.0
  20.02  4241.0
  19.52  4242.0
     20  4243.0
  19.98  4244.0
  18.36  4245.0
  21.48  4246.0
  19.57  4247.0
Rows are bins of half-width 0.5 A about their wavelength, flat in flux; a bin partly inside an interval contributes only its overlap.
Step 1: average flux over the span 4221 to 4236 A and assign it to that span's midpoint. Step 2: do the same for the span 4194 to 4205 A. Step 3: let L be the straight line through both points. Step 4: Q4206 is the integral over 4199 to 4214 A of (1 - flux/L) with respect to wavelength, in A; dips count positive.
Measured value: -1.2 A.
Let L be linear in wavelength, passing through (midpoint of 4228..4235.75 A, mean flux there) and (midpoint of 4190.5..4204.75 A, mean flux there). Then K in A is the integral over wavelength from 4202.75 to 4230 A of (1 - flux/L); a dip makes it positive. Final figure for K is 0.3 A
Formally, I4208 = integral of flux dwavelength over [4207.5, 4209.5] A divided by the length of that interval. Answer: 20.4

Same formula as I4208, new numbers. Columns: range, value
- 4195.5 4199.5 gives 17.6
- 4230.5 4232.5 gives 20.3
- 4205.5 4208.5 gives 20.8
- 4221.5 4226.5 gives 16.7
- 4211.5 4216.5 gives 20.4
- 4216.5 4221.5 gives 19.2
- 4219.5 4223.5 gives 19.6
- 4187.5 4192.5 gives 18.1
